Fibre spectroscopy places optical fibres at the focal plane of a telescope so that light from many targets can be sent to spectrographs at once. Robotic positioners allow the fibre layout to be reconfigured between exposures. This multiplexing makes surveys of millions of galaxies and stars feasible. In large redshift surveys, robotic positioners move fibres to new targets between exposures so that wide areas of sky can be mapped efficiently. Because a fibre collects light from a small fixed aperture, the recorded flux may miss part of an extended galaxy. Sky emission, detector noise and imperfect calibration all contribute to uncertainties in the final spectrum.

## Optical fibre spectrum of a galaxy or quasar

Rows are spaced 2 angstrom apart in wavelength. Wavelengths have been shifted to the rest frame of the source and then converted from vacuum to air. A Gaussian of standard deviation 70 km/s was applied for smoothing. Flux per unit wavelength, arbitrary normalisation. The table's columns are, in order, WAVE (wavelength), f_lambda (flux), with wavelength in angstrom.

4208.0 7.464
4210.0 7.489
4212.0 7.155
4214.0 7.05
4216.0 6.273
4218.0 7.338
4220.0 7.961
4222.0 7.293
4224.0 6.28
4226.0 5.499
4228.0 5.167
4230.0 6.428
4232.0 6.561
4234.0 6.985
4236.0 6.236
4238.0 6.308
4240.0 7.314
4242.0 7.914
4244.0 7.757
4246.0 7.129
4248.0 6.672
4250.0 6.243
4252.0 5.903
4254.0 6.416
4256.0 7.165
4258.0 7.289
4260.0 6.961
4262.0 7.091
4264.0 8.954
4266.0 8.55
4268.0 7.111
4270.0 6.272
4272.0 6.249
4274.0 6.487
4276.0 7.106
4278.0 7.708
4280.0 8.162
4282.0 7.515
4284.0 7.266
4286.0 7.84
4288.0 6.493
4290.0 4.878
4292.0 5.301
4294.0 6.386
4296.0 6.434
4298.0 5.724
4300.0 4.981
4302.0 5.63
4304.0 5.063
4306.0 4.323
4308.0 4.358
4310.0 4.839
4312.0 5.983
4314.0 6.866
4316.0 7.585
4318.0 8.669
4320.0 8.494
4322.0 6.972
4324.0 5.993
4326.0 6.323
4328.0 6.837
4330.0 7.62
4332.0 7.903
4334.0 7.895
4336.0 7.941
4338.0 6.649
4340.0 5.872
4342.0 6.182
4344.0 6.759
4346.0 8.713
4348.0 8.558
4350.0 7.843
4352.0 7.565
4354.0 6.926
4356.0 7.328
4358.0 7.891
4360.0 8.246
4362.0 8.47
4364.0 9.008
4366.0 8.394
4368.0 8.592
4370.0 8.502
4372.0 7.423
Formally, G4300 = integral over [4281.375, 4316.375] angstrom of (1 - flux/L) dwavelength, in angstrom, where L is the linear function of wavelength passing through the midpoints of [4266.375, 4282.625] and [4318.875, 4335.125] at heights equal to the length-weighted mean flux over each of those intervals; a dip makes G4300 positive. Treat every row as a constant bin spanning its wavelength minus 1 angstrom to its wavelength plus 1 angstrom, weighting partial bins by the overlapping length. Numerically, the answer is 6.2 angstrom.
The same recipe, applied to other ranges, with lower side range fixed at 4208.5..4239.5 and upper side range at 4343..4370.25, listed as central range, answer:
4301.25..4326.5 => 4.56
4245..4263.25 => 0.54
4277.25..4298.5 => 1.81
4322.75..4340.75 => 1.78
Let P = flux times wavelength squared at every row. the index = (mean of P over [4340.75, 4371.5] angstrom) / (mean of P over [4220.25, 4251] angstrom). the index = 1.25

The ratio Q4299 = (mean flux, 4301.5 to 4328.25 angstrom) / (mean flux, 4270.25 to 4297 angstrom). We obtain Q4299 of 0.9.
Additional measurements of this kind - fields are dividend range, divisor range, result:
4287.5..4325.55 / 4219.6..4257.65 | 0.90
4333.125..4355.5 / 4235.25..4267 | 1.03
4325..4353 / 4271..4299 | 1.10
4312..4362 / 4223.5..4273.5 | 1.08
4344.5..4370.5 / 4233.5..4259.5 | 1.18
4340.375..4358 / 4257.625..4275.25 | 1.03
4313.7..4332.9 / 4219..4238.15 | 1.13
